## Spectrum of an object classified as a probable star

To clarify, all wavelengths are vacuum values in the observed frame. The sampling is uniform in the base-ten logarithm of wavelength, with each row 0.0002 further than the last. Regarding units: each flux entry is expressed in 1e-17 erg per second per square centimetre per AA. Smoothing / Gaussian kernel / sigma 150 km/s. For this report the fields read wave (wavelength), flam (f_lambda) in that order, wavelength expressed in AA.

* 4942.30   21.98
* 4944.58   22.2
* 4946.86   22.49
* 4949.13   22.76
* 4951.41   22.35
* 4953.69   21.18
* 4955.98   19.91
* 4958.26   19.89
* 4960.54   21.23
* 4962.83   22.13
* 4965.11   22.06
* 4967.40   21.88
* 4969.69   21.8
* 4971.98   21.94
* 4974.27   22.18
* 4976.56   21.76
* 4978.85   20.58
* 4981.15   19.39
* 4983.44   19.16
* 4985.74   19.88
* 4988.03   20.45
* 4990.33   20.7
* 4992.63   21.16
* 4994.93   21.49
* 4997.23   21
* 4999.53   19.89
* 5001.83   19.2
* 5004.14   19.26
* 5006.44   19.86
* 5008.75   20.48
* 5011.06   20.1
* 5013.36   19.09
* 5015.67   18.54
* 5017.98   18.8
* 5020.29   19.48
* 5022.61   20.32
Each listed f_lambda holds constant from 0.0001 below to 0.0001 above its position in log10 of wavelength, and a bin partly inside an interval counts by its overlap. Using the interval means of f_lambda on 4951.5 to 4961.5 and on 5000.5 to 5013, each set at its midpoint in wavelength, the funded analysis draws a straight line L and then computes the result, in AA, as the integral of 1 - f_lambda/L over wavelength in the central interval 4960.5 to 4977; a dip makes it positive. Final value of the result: -1.2 AA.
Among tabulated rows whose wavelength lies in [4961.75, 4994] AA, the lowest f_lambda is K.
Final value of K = 19.16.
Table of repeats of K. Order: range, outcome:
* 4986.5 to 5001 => 19.89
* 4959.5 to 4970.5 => 21.23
